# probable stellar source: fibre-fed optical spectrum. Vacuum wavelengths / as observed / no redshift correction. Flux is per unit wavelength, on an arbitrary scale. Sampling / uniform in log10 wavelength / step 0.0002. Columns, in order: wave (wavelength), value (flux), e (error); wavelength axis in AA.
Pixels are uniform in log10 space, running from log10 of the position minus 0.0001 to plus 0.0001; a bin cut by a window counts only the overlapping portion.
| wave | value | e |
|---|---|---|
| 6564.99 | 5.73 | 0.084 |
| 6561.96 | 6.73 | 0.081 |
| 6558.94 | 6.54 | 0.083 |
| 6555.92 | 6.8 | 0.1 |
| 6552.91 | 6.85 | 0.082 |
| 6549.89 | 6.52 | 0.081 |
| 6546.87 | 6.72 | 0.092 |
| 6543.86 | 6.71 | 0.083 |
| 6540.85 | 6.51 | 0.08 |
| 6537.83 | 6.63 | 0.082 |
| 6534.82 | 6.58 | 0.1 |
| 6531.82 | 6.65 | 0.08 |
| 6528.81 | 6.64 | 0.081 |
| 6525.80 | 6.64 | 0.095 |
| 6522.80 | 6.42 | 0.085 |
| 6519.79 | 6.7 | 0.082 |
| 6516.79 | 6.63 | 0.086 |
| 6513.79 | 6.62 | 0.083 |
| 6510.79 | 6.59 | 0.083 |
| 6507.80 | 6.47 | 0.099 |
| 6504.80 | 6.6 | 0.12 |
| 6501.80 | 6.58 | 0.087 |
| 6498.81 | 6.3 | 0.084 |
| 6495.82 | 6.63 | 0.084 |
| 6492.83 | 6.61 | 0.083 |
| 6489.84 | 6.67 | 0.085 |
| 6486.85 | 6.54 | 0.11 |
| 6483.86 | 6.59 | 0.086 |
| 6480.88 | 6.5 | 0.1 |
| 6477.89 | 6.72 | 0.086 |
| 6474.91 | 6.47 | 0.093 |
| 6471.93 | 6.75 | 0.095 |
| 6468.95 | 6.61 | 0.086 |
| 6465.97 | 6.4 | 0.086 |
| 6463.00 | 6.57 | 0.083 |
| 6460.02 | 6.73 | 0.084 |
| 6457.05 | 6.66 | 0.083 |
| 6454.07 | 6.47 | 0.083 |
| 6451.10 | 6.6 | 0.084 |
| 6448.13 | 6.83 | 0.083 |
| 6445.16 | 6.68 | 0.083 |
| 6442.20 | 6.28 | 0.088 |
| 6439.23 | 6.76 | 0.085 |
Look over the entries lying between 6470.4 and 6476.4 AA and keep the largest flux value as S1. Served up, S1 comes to 6.75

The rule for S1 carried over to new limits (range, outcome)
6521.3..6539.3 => 6.65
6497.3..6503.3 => 6.58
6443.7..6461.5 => 6.83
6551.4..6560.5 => 6.85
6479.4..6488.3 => 6.59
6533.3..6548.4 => 6.72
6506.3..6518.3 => 6.63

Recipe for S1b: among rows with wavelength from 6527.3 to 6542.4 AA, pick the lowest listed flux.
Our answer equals 6.51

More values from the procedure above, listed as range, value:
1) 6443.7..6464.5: 6.47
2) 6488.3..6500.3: 6.3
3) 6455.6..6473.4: 6.4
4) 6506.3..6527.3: 6.42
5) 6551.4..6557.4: 6.8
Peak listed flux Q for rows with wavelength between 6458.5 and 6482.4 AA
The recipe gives 6.75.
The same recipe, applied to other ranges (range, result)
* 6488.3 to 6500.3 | 6.67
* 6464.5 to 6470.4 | 6.61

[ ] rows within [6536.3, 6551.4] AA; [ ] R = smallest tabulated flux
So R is 6.51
